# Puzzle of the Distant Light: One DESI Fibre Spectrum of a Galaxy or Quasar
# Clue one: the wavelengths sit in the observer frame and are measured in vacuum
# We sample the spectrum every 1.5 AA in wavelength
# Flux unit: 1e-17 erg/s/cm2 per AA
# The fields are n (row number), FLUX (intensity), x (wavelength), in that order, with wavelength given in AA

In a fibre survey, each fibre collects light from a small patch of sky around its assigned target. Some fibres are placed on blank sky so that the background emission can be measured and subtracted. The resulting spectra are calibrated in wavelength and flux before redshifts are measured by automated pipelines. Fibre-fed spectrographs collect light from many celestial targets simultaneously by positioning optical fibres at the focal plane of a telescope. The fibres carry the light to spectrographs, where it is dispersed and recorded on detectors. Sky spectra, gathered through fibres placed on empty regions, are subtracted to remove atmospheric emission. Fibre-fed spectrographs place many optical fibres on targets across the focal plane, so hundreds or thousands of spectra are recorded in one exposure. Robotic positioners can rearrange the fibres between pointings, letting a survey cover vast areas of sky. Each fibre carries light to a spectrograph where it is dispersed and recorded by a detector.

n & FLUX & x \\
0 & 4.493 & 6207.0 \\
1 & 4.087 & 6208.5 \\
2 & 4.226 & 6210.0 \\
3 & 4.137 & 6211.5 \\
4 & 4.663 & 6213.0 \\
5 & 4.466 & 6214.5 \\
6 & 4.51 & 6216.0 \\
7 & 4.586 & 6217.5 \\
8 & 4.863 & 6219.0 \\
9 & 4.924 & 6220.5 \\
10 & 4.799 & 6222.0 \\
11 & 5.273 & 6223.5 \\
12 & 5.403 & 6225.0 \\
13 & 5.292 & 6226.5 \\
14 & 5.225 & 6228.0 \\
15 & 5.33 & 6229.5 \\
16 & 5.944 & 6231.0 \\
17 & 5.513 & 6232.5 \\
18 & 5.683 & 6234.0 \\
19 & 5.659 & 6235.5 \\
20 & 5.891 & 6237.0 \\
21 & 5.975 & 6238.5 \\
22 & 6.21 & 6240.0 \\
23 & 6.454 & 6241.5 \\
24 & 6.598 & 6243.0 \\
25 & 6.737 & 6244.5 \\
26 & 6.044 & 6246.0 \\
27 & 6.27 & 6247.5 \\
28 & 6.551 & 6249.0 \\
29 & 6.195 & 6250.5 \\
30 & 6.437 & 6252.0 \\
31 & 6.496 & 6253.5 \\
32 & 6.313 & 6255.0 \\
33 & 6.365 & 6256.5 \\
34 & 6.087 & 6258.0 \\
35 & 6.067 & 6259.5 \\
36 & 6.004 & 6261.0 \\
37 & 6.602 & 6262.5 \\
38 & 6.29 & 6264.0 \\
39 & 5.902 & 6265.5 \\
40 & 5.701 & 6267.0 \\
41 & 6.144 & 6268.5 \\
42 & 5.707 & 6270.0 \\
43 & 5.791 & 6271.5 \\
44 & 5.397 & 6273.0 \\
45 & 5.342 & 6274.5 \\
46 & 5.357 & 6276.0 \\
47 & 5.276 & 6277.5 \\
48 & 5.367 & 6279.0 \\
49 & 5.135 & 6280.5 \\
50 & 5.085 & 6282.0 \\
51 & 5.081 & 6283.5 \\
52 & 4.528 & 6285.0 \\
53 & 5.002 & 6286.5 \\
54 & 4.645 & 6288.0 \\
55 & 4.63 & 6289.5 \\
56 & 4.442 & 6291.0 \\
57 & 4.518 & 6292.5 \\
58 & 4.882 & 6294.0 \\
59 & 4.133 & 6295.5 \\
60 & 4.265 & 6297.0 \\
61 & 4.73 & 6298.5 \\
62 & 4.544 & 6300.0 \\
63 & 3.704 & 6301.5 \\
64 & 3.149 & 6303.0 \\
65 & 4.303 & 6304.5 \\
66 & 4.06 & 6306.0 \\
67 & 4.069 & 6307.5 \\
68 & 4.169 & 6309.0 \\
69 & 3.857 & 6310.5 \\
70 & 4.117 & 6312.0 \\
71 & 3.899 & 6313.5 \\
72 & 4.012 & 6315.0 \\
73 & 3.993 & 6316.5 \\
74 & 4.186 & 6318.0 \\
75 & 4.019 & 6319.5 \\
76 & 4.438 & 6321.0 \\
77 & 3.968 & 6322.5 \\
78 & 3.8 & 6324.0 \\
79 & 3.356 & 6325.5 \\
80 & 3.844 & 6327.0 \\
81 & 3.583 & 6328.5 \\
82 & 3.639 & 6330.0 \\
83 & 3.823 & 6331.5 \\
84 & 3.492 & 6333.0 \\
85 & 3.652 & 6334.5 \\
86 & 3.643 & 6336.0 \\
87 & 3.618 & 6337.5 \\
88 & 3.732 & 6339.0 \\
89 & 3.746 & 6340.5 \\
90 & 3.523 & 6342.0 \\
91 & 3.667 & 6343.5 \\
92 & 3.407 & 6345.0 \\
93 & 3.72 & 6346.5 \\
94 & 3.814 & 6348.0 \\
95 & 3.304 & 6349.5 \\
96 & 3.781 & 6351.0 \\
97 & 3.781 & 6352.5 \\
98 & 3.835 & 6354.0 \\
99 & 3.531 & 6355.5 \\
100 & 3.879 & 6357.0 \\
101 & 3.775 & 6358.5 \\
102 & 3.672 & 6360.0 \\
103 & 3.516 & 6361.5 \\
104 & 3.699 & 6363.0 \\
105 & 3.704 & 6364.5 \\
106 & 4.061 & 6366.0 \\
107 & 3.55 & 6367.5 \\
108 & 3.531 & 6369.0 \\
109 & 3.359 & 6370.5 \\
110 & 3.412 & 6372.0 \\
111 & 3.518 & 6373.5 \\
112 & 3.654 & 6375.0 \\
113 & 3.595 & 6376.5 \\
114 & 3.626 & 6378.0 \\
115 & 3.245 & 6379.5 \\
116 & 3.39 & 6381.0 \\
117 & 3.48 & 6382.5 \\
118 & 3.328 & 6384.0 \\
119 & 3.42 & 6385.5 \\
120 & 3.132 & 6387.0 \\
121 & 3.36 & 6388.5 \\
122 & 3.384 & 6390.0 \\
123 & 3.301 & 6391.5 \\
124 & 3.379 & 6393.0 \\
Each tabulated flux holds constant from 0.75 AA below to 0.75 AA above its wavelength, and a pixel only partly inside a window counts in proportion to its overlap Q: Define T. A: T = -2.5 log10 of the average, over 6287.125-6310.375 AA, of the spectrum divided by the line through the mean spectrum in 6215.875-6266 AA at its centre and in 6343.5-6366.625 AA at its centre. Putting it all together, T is 0.12 mag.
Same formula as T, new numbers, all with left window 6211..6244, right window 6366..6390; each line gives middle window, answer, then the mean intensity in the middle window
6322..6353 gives 0.09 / 3.66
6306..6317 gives 0.07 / 4.02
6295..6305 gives 0.08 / 4.11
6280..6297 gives -0.03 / 4.71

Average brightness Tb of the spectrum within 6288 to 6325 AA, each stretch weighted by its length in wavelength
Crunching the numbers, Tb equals 4.17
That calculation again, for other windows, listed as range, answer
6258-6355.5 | 4.43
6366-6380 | 3.53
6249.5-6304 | 5.32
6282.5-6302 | 4.56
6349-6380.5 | 3.62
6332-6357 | 3.65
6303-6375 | 3.76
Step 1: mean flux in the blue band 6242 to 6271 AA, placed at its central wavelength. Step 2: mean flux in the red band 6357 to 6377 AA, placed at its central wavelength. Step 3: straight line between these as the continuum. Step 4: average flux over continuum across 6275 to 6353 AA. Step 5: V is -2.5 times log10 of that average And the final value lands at 0.18 mag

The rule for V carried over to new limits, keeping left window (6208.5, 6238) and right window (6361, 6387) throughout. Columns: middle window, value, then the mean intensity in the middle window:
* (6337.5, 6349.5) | 0.06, 3.63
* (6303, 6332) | 0.04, 3.93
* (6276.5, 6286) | -0.14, 5.08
